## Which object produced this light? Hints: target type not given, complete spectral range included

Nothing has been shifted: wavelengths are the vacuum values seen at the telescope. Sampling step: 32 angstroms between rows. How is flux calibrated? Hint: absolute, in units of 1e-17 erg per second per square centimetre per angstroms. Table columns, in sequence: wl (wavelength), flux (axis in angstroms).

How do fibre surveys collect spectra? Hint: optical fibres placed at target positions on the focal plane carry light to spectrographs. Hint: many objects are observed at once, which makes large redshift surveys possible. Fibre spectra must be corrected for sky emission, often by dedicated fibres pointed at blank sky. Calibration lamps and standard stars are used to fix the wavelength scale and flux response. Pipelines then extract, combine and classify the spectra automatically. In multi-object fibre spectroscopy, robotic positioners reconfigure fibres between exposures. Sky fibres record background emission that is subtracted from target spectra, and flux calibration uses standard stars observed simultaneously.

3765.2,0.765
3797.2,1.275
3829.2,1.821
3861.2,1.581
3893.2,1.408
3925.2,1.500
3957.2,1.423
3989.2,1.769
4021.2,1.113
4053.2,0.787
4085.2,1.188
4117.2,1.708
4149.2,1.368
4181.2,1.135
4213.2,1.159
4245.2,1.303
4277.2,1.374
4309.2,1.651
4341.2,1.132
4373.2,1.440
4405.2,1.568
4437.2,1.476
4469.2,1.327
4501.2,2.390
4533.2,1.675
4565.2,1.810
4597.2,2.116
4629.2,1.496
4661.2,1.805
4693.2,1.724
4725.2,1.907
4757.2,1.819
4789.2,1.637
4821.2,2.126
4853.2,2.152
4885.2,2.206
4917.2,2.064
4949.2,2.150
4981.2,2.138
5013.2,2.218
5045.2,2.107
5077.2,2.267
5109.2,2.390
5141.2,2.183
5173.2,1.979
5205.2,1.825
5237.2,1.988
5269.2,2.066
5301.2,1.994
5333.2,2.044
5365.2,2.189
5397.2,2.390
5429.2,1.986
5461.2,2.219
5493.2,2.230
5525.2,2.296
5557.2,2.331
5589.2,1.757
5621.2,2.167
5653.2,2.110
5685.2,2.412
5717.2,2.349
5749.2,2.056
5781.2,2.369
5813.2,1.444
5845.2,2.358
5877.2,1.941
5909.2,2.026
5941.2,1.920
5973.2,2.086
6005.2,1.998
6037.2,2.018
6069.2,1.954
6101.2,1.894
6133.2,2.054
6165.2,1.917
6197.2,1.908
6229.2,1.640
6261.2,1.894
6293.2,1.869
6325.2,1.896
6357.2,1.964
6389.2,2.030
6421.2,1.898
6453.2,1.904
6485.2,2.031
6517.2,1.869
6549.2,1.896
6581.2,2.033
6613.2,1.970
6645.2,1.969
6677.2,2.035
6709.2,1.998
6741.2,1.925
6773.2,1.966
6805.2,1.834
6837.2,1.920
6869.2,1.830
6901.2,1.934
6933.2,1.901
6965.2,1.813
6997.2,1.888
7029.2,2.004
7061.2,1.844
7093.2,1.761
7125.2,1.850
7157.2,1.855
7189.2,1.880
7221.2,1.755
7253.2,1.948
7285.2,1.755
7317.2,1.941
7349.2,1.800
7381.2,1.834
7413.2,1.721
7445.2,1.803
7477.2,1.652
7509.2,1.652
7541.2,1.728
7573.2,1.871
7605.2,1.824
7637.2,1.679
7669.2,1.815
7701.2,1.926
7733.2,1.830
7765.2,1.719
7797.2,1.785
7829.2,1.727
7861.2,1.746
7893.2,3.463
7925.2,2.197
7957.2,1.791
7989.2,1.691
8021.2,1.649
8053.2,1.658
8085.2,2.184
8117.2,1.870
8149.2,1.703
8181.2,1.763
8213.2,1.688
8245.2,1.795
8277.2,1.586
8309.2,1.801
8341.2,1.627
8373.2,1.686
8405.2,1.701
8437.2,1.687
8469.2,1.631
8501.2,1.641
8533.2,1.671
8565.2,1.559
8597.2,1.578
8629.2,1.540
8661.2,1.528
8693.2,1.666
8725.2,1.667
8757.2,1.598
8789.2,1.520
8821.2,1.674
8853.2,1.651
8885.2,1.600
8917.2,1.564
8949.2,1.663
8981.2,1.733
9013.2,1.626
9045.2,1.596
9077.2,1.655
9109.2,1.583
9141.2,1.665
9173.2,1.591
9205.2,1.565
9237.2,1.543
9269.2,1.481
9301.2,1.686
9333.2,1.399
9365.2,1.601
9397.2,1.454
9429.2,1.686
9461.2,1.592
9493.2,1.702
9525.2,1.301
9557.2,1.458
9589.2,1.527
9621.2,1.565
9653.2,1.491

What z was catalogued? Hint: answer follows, 0.203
